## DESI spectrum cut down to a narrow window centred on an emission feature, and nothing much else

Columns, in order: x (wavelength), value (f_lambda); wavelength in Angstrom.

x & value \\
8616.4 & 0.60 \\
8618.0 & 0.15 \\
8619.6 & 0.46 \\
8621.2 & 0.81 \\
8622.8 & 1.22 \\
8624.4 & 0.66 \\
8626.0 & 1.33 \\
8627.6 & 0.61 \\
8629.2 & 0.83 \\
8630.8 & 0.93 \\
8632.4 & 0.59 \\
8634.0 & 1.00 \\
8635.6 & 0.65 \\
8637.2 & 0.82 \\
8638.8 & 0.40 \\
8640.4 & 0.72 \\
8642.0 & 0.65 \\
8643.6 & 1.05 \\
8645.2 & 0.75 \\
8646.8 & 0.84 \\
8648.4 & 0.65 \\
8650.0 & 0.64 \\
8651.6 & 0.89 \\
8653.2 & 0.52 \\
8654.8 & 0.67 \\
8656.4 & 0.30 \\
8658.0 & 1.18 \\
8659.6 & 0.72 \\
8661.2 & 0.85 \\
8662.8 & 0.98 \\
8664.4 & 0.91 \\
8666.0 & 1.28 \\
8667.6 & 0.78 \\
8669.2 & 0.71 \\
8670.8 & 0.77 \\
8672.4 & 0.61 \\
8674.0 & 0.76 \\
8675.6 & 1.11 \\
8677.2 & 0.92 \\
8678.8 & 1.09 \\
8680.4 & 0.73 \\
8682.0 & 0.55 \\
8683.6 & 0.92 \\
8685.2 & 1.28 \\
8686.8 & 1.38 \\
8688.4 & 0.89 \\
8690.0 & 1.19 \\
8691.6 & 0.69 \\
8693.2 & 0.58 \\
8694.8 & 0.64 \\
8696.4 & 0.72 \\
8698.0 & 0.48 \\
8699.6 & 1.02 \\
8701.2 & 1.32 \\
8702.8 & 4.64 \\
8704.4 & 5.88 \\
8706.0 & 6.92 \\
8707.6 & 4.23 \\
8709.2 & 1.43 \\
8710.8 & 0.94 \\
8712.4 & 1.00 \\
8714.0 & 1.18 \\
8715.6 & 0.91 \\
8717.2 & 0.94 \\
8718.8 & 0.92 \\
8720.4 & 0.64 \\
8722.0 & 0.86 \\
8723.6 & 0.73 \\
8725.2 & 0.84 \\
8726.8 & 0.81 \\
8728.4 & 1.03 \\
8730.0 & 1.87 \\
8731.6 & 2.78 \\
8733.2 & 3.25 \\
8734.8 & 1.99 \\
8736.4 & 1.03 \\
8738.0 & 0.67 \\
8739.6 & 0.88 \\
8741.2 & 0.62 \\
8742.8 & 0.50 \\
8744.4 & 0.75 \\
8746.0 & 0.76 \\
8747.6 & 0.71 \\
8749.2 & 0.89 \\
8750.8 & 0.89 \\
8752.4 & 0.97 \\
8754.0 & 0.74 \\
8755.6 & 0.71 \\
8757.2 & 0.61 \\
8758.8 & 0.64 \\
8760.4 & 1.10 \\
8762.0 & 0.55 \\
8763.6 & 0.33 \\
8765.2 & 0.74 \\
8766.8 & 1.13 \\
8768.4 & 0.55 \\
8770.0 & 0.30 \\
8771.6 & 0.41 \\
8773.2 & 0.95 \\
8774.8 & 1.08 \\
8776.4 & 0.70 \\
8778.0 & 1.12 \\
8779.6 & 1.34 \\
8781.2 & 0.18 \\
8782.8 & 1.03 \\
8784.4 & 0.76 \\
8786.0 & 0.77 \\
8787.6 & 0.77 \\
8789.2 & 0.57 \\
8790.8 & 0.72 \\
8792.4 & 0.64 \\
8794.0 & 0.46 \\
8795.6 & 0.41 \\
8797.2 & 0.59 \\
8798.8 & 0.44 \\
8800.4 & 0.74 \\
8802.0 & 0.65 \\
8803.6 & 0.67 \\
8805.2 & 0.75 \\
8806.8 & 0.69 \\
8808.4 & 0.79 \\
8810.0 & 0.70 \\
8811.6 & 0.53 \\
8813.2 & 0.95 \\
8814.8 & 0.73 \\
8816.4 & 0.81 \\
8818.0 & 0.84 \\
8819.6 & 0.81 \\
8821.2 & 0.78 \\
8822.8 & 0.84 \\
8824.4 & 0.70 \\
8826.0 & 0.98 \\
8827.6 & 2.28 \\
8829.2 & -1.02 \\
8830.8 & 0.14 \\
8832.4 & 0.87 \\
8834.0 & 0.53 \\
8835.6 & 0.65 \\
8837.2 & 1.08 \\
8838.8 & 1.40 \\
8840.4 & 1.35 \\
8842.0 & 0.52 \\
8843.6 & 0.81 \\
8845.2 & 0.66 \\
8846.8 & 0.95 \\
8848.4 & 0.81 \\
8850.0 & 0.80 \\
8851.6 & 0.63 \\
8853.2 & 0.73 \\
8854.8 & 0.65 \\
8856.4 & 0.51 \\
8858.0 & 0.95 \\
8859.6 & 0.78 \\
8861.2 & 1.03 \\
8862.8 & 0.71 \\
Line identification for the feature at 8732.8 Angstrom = [N II] 6583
